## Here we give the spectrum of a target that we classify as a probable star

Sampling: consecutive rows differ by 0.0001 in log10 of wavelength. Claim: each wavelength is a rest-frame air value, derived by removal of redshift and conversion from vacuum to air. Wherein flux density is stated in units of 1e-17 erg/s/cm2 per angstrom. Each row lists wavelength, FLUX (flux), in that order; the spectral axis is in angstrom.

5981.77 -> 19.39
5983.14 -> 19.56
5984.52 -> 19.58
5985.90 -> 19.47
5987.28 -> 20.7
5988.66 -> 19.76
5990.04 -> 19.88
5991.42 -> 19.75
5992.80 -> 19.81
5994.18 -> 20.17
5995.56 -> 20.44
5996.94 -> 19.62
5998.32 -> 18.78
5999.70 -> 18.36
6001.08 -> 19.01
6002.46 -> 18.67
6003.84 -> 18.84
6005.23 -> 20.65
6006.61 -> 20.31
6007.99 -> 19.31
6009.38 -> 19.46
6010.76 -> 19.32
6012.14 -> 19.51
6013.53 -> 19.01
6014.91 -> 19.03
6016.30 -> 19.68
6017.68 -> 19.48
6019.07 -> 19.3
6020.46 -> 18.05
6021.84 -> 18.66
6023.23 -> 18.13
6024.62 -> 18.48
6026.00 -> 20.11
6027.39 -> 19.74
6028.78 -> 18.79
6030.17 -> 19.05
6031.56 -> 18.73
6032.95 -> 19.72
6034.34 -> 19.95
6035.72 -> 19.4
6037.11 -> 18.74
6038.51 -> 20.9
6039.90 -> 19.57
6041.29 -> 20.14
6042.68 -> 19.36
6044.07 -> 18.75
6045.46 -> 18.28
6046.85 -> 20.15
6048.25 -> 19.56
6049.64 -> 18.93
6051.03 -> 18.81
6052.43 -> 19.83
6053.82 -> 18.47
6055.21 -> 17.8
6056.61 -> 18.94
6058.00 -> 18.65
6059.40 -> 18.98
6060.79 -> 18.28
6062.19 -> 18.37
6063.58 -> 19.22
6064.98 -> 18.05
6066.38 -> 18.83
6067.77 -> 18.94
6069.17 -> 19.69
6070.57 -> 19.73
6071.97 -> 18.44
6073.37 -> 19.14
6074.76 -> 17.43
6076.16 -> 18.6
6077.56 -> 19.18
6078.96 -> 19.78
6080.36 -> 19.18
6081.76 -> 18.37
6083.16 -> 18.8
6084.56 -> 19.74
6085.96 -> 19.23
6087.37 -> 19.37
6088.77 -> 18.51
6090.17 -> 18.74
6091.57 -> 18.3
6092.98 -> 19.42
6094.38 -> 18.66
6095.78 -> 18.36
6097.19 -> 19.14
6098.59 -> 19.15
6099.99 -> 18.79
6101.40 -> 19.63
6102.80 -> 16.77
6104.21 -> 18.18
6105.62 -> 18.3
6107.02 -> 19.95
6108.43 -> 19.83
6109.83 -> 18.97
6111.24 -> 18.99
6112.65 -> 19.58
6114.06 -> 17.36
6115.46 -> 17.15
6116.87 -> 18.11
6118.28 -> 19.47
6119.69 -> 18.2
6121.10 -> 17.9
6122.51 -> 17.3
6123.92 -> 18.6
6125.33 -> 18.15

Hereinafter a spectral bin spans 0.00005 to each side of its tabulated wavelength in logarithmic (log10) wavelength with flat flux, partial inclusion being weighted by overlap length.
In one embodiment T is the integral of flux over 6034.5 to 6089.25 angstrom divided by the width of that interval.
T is 19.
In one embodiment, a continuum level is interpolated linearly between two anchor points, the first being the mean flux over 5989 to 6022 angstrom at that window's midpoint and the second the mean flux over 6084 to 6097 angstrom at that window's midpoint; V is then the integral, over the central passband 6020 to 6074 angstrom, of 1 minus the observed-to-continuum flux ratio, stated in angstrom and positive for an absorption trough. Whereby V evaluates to 0.3 angstrom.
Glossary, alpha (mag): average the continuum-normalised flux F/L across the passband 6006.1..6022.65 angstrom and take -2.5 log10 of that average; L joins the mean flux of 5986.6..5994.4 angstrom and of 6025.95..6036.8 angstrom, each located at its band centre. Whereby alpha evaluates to 0.02 mag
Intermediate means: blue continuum 20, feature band 19.2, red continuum 19.4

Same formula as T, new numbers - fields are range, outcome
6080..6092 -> 18.9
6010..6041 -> 19.3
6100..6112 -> 18.8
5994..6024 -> 19.2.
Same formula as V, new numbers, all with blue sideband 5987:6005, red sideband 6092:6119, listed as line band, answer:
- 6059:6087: 0.1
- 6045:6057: 0.1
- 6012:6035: 0.2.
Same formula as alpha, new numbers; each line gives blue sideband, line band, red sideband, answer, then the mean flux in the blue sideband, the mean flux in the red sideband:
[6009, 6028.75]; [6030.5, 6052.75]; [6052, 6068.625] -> -0.03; 19.1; 18.7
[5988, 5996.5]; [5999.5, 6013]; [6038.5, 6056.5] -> 0.02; 20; 19.2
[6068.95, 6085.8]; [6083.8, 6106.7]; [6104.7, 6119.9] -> 0.00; 19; 18.7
